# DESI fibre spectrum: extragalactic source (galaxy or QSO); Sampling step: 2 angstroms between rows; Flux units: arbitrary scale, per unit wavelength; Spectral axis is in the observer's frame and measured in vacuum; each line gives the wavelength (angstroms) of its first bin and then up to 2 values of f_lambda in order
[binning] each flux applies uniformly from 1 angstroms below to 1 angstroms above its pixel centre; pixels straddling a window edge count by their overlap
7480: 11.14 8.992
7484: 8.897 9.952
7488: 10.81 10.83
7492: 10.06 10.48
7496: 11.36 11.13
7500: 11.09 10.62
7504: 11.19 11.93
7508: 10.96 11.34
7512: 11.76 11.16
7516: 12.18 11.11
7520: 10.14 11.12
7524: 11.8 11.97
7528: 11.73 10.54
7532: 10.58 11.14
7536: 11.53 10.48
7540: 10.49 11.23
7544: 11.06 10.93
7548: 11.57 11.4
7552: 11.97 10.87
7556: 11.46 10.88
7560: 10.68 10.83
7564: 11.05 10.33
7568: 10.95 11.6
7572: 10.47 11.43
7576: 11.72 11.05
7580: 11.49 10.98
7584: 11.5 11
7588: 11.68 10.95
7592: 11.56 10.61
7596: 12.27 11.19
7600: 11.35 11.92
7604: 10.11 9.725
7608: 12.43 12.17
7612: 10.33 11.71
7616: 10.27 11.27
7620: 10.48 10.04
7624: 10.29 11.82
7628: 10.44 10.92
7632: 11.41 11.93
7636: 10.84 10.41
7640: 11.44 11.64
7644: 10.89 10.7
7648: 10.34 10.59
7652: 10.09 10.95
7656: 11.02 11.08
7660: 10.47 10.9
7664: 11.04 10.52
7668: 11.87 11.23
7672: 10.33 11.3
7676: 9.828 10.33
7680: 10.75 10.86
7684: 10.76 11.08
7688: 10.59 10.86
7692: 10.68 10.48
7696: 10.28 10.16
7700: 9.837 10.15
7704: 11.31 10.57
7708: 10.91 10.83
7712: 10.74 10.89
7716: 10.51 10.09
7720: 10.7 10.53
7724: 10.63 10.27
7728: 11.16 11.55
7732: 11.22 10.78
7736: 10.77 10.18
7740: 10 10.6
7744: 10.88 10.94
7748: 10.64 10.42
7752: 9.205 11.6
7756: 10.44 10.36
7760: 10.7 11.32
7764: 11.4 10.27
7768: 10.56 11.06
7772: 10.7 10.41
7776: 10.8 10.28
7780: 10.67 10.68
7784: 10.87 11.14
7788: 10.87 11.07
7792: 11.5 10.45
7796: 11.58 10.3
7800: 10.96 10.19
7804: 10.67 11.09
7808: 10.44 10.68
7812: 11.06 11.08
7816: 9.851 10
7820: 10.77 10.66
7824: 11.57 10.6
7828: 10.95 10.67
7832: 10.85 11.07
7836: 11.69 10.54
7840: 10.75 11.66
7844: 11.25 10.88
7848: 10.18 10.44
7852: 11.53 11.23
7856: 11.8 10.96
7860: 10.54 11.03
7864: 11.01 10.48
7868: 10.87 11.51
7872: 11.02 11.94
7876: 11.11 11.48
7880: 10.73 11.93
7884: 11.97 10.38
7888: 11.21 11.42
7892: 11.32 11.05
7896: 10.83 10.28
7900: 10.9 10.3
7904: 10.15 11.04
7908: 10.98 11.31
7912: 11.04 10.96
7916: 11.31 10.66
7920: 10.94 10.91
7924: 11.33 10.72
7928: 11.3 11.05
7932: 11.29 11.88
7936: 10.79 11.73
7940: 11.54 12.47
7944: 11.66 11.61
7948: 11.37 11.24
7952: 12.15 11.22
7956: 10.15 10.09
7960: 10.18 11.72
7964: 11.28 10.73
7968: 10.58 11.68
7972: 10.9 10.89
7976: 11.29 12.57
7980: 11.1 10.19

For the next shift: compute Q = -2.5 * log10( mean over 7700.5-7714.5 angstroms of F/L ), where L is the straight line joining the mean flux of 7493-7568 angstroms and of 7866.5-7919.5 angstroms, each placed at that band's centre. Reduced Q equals 0.036 mag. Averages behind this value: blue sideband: 11.1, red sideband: 11.1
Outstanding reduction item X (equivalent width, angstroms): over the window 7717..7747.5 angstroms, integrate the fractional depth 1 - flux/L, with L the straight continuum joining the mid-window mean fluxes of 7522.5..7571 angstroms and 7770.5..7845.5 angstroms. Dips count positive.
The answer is 0.63 angstroms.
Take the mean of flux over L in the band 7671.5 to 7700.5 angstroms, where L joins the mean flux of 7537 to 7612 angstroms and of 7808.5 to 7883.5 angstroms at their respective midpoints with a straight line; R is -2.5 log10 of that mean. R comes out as 0.05 mag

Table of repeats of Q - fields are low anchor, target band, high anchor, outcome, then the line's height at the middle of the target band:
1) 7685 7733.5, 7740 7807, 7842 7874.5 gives 0.01 mag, 10.8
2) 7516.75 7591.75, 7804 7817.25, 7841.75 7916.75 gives 0.04 mag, 11.1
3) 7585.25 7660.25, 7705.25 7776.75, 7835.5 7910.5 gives 0.03 mag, 11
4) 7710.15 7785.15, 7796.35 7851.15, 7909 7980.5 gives 0.01 mag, 10.9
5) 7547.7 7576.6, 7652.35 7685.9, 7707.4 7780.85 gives 0.00 mag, 10.9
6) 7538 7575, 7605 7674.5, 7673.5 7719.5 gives -0.02 mag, 10.8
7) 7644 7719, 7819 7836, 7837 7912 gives 0.00 mag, 10.9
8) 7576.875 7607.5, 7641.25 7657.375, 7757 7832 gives 0.03 mag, 11.1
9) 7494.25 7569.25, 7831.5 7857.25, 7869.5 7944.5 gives 0.01 mag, 11.2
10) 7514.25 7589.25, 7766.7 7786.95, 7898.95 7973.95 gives 0.04 mag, 11.1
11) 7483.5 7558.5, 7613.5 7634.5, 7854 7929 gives 0.01 mag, 11.1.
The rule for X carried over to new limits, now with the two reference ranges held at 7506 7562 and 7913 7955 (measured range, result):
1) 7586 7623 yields 0.4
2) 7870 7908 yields 0.9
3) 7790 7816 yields 1.1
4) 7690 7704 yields 1.1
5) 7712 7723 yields 0.7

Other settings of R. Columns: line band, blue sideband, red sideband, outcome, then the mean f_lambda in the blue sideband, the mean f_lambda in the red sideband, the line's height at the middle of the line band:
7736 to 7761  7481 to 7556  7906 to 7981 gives 0.06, 11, 11.2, 11.1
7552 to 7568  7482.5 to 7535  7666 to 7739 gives 0.00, 11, 10.7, 10.9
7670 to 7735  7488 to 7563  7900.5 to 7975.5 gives 0.05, 11.1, 11.1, 11.1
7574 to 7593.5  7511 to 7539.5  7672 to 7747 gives -0.03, 11.2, 10.6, 11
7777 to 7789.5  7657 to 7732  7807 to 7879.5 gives 0.01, 10.7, 10.9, 10.9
